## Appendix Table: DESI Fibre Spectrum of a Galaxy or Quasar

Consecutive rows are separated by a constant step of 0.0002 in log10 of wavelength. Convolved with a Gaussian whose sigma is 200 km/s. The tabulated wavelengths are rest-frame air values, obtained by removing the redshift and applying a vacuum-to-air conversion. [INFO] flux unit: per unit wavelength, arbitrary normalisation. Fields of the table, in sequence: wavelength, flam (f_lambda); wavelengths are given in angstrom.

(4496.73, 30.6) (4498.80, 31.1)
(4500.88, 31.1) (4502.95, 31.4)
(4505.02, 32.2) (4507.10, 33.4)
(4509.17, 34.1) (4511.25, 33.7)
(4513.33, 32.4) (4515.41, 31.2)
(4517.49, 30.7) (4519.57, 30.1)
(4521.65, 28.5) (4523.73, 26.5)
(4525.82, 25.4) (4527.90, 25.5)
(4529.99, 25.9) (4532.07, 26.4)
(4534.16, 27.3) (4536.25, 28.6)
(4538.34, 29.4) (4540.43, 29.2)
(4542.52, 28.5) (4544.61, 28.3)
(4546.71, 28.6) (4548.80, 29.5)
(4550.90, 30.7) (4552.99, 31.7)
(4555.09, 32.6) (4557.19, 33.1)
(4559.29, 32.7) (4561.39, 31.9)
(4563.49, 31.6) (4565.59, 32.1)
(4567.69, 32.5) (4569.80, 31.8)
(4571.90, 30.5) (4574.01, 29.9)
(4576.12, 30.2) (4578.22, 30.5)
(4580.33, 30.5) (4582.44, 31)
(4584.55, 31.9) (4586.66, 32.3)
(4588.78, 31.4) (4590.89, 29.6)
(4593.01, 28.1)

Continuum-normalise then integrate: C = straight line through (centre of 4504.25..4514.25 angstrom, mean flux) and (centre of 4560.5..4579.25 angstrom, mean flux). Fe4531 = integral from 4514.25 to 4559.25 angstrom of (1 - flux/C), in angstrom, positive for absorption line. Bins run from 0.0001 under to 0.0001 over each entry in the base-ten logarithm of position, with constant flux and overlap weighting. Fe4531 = 4.52 angstrom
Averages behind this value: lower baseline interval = 33.2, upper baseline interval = 31.2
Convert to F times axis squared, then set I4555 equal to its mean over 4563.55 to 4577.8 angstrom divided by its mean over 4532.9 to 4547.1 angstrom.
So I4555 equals 1.1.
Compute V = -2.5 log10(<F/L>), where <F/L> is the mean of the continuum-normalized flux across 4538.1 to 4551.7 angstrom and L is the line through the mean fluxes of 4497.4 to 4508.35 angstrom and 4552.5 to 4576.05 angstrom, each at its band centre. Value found 0.10 mag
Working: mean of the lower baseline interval 31.9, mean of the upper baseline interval 31.8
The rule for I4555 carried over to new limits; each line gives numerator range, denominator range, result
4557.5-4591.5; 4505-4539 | 1.09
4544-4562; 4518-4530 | 1.15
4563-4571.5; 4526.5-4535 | 1.24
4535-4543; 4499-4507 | 0.93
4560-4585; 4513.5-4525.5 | 1.09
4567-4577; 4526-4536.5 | 1.19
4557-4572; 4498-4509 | 1.03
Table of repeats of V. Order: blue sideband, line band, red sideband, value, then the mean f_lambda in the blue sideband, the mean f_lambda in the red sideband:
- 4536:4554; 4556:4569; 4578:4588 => -0.070 mag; 29.4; 31.3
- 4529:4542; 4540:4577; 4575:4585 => -0.055 mag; 27.8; 30.8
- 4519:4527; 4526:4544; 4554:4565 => 0.060 mag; 27.5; 32.4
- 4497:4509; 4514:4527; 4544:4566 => 0.103 mag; 31.9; 31.2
